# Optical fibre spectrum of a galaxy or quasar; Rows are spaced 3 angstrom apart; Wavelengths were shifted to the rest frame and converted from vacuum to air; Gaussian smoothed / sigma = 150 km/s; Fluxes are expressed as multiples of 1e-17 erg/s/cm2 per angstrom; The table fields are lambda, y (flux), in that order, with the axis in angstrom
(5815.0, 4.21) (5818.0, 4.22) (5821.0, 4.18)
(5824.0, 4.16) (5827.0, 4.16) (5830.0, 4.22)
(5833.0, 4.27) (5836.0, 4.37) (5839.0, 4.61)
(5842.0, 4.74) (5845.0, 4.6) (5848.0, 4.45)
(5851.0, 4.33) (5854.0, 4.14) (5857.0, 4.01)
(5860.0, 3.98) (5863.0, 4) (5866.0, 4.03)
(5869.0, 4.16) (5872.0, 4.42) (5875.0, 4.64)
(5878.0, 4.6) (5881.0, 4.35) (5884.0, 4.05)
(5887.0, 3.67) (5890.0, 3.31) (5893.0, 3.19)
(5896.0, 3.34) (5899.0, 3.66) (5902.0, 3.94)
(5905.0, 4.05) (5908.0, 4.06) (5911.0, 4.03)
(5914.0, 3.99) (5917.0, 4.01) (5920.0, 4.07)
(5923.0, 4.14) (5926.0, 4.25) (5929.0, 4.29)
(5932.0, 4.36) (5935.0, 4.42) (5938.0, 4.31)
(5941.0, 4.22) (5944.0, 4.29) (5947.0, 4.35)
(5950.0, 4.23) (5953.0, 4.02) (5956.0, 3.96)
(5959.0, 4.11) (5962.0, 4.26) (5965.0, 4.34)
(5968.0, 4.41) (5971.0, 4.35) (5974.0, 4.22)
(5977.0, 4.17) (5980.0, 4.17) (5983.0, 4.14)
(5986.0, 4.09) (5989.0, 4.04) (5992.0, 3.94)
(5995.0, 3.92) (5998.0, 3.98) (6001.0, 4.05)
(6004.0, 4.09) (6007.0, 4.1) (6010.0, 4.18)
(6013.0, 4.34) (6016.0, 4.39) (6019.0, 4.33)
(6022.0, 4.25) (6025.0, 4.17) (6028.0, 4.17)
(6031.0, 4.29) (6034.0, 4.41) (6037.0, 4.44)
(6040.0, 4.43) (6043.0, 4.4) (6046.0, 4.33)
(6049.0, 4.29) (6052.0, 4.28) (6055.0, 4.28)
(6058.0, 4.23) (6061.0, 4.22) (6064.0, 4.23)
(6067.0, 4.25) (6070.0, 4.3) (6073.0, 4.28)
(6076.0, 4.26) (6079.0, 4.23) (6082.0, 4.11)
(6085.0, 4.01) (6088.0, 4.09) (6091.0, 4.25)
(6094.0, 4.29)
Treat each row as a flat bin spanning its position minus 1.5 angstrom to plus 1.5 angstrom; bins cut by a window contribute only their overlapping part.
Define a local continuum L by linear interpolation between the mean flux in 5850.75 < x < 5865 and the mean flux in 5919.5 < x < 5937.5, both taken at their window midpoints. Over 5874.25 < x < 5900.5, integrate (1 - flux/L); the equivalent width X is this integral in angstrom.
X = 1.9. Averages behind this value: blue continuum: 4.07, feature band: 3.85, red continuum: 4.27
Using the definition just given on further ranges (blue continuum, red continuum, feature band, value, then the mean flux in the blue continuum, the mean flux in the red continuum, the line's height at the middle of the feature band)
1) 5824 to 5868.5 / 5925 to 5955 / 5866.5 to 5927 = 3.9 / 4.27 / 4.27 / 4.27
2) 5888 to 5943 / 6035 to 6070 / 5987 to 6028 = 0.6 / 3.98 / 4.31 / 4.2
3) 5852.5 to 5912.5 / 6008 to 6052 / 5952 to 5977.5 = -0.3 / 3.98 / 4.31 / 4.17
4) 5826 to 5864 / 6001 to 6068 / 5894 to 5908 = 1.7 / 4.3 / 4.27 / 4.29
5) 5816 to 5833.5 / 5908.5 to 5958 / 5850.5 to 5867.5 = 0.5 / 4.2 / 4.18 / 4.19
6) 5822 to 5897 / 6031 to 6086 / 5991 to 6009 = 0.9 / 4.16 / 4.28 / 4.24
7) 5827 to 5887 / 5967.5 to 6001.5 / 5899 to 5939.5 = 0.7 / 4.29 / 4.12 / 4.21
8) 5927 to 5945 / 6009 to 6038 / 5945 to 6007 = 2.4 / 4.31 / 4.3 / 4.31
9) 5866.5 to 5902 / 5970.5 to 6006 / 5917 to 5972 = -2.8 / 3.95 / 4.09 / 4.03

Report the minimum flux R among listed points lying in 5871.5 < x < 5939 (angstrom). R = 3.19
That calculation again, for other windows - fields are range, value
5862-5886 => 4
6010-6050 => 4.17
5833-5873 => 3.98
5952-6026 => 3.92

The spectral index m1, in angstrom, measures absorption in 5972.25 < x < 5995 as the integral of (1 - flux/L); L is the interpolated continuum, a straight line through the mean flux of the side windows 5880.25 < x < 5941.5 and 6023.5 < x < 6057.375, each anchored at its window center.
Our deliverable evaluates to 0.36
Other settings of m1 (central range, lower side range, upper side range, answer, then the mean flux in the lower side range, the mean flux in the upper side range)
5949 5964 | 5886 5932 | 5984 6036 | -0.39 angstrom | 3.88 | 4.16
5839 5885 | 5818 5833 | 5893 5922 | -2.98 angstrom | 4.19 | 3.87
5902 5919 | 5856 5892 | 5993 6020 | 0.35 angstrom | 4.09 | 4.15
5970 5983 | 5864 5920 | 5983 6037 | -0.31 angstrom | 3.98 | 4.17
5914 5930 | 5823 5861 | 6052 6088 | 0.56 angstrom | 4.32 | 4.22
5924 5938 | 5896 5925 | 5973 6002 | -1.15 angstrom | 3.96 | 4.07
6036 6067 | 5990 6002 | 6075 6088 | -1.72 angstrom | 3.97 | 4.14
